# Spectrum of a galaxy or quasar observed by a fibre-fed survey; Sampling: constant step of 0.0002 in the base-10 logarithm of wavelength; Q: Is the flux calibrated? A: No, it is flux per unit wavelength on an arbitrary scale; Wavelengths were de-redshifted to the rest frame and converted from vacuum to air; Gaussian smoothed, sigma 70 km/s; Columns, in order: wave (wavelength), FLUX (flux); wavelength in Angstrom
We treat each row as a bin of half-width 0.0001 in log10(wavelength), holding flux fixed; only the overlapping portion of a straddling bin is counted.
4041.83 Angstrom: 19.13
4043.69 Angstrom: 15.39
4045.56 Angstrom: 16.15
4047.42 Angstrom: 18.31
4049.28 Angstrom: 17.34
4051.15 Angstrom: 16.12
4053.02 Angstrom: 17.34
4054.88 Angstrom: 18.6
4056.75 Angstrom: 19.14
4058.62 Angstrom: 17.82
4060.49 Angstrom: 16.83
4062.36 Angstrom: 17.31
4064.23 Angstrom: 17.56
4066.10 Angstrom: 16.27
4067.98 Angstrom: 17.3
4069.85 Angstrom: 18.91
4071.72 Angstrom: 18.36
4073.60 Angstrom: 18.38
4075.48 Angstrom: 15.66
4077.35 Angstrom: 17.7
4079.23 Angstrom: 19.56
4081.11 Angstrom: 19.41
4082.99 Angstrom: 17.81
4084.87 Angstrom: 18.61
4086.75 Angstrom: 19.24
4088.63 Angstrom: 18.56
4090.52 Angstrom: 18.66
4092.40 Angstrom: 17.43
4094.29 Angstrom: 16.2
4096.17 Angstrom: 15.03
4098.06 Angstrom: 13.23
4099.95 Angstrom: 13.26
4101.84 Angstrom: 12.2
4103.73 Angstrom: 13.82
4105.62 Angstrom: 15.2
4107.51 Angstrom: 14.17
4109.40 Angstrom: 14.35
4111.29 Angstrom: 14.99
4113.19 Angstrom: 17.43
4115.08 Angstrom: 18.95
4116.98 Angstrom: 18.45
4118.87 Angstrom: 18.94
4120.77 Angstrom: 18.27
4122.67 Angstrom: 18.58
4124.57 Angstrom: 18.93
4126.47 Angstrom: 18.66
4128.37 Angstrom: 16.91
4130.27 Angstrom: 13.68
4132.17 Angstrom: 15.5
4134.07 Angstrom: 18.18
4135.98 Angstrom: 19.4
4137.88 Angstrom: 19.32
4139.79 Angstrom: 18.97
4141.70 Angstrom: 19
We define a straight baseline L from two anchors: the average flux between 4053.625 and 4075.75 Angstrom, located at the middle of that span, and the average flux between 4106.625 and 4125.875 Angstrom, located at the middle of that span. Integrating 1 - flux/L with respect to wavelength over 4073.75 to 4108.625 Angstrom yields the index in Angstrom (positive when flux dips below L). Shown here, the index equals 2.1 Angstrom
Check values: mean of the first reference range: 17.7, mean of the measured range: 16.5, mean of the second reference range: 17.3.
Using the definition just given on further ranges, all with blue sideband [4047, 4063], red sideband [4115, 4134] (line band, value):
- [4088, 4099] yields 0.74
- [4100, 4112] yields 2.45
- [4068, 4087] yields -0.69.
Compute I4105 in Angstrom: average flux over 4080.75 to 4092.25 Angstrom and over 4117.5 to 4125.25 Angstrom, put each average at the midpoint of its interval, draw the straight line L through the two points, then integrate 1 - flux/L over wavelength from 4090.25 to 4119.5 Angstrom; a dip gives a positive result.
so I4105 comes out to 4.65 Angstrom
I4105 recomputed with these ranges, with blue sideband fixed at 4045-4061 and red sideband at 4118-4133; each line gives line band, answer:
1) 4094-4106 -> 2.4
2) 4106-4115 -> 1.0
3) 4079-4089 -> -0.8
